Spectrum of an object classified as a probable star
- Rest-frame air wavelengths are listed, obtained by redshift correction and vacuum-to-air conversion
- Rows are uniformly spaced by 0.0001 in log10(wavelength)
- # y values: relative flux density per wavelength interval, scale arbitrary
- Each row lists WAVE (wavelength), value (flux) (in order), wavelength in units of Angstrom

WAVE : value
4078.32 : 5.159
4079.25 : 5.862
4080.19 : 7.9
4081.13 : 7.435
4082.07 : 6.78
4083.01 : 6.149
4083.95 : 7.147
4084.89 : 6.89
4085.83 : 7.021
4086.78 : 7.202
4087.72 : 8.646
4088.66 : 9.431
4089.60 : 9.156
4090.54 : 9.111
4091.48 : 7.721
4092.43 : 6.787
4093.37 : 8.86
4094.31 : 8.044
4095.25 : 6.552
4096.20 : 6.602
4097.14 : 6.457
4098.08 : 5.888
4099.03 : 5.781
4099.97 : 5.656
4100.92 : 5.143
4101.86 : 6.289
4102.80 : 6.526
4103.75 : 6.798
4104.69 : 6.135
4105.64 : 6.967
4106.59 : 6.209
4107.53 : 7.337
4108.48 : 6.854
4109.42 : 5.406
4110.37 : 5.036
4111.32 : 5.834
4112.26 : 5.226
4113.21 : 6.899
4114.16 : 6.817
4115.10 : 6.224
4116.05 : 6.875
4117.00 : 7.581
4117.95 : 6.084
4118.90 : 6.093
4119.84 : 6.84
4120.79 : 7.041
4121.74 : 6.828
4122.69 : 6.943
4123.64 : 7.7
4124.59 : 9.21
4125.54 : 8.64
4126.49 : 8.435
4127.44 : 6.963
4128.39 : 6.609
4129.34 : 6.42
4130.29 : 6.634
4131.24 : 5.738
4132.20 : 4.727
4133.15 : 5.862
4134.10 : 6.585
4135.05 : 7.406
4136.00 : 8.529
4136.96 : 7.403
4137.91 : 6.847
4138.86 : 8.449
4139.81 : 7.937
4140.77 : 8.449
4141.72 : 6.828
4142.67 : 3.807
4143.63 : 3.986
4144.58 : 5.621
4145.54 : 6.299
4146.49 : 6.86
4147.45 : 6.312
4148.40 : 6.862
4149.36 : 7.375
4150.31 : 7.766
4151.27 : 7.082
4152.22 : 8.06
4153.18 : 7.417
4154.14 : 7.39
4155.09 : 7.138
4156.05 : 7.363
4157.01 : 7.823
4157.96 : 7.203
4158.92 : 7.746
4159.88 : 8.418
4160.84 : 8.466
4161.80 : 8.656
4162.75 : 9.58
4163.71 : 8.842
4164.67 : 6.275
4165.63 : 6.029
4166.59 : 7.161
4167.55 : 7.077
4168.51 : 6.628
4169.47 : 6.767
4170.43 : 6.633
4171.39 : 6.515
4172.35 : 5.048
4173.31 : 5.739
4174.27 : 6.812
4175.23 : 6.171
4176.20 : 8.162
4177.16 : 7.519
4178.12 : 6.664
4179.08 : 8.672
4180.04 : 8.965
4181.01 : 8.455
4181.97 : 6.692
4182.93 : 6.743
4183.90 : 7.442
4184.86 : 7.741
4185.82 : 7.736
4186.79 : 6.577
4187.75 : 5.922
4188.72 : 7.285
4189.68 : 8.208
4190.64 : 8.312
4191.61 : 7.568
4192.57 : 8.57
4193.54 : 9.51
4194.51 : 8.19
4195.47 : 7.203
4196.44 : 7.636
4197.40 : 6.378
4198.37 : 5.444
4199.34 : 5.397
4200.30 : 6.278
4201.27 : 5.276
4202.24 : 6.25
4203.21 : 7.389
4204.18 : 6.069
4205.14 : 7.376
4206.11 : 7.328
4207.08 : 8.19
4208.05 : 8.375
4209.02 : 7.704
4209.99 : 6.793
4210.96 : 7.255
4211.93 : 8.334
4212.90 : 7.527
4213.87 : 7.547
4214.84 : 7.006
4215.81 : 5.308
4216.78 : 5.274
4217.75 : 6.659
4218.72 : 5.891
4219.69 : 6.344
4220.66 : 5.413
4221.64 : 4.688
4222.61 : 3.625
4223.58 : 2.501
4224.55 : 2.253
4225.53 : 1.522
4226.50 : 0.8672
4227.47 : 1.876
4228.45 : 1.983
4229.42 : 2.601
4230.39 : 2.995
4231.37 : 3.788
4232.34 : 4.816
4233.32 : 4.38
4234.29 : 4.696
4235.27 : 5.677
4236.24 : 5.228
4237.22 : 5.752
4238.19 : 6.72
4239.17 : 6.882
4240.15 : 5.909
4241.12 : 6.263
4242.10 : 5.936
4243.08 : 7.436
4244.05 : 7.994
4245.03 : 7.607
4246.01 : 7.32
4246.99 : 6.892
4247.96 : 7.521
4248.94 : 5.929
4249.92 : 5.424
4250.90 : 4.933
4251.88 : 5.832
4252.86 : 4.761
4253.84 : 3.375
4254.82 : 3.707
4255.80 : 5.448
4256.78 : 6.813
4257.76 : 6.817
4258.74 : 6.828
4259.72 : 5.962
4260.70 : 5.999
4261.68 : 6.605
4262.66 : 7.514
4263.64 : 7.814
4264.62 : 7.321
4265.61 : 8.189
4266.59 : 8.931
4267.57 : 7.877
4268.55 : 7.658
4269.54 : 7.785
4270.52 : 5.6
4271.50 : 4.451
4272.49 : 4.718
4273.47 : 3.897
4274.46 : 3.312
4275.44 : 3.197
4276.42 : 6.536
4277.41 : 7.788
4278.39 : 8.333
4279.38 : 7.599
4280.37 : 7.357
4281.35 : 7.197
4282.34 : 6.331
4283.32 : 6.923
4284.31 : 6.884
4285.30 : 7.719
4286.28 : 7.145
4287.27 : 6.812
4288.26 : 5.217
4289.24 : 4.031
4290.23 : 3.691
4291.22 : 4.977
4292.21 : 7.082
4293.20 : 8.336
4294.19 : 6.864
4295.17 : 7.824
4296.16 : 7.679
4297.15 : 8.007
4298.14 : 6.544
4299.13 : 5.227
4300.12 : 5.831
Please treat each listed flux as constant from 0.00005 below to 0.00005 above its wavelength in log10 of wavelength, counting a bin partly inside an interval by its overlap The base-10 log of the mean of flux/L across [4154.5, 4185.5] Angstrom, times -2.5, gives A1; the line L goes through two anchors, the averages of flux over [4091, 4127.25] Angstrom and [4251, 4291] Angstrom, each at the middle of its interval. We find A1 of -0.12 mag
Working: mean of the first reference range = 6.75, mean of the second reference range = 6.23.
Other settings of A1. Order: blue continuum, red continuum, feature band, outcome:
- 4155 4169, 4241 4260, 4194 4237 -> 0.220 mag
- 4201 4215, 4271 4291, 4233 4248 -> 0.047 mag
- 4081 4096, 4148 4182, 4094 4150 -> 0.138 mag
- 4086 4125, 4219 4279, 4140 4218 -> -0.154 mag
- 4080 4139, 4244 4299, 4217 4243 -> 0.410 mag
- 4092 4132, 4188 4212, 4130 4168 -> -0.028 mag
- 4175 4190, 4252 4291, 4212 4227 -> 0.378 mag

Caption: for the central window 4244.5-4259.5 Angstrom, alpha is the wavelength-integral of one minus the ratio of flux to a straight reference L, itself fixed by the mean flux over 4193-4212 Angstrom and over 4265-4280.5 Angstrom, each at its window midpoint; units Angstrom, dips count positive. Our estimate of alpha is 1.5 Angstrom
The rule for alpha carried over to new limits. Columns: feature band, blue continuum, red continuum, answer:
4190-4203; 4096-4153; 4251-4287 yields -1.1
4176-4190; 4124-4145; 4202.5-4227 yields -2.7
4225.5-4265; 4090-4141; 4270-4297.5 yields 5.5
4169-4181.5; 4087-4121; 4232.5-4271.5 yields -0.9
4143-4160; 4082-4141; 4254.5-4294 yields -0.4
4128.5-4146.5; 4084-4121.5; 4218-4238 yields -1.6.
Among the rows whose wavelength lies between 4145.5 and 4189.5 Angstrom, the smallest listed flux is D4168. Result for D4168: 5.048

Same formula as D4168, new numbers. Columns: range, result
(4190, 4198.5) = 5.444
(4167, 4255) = 0.8672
